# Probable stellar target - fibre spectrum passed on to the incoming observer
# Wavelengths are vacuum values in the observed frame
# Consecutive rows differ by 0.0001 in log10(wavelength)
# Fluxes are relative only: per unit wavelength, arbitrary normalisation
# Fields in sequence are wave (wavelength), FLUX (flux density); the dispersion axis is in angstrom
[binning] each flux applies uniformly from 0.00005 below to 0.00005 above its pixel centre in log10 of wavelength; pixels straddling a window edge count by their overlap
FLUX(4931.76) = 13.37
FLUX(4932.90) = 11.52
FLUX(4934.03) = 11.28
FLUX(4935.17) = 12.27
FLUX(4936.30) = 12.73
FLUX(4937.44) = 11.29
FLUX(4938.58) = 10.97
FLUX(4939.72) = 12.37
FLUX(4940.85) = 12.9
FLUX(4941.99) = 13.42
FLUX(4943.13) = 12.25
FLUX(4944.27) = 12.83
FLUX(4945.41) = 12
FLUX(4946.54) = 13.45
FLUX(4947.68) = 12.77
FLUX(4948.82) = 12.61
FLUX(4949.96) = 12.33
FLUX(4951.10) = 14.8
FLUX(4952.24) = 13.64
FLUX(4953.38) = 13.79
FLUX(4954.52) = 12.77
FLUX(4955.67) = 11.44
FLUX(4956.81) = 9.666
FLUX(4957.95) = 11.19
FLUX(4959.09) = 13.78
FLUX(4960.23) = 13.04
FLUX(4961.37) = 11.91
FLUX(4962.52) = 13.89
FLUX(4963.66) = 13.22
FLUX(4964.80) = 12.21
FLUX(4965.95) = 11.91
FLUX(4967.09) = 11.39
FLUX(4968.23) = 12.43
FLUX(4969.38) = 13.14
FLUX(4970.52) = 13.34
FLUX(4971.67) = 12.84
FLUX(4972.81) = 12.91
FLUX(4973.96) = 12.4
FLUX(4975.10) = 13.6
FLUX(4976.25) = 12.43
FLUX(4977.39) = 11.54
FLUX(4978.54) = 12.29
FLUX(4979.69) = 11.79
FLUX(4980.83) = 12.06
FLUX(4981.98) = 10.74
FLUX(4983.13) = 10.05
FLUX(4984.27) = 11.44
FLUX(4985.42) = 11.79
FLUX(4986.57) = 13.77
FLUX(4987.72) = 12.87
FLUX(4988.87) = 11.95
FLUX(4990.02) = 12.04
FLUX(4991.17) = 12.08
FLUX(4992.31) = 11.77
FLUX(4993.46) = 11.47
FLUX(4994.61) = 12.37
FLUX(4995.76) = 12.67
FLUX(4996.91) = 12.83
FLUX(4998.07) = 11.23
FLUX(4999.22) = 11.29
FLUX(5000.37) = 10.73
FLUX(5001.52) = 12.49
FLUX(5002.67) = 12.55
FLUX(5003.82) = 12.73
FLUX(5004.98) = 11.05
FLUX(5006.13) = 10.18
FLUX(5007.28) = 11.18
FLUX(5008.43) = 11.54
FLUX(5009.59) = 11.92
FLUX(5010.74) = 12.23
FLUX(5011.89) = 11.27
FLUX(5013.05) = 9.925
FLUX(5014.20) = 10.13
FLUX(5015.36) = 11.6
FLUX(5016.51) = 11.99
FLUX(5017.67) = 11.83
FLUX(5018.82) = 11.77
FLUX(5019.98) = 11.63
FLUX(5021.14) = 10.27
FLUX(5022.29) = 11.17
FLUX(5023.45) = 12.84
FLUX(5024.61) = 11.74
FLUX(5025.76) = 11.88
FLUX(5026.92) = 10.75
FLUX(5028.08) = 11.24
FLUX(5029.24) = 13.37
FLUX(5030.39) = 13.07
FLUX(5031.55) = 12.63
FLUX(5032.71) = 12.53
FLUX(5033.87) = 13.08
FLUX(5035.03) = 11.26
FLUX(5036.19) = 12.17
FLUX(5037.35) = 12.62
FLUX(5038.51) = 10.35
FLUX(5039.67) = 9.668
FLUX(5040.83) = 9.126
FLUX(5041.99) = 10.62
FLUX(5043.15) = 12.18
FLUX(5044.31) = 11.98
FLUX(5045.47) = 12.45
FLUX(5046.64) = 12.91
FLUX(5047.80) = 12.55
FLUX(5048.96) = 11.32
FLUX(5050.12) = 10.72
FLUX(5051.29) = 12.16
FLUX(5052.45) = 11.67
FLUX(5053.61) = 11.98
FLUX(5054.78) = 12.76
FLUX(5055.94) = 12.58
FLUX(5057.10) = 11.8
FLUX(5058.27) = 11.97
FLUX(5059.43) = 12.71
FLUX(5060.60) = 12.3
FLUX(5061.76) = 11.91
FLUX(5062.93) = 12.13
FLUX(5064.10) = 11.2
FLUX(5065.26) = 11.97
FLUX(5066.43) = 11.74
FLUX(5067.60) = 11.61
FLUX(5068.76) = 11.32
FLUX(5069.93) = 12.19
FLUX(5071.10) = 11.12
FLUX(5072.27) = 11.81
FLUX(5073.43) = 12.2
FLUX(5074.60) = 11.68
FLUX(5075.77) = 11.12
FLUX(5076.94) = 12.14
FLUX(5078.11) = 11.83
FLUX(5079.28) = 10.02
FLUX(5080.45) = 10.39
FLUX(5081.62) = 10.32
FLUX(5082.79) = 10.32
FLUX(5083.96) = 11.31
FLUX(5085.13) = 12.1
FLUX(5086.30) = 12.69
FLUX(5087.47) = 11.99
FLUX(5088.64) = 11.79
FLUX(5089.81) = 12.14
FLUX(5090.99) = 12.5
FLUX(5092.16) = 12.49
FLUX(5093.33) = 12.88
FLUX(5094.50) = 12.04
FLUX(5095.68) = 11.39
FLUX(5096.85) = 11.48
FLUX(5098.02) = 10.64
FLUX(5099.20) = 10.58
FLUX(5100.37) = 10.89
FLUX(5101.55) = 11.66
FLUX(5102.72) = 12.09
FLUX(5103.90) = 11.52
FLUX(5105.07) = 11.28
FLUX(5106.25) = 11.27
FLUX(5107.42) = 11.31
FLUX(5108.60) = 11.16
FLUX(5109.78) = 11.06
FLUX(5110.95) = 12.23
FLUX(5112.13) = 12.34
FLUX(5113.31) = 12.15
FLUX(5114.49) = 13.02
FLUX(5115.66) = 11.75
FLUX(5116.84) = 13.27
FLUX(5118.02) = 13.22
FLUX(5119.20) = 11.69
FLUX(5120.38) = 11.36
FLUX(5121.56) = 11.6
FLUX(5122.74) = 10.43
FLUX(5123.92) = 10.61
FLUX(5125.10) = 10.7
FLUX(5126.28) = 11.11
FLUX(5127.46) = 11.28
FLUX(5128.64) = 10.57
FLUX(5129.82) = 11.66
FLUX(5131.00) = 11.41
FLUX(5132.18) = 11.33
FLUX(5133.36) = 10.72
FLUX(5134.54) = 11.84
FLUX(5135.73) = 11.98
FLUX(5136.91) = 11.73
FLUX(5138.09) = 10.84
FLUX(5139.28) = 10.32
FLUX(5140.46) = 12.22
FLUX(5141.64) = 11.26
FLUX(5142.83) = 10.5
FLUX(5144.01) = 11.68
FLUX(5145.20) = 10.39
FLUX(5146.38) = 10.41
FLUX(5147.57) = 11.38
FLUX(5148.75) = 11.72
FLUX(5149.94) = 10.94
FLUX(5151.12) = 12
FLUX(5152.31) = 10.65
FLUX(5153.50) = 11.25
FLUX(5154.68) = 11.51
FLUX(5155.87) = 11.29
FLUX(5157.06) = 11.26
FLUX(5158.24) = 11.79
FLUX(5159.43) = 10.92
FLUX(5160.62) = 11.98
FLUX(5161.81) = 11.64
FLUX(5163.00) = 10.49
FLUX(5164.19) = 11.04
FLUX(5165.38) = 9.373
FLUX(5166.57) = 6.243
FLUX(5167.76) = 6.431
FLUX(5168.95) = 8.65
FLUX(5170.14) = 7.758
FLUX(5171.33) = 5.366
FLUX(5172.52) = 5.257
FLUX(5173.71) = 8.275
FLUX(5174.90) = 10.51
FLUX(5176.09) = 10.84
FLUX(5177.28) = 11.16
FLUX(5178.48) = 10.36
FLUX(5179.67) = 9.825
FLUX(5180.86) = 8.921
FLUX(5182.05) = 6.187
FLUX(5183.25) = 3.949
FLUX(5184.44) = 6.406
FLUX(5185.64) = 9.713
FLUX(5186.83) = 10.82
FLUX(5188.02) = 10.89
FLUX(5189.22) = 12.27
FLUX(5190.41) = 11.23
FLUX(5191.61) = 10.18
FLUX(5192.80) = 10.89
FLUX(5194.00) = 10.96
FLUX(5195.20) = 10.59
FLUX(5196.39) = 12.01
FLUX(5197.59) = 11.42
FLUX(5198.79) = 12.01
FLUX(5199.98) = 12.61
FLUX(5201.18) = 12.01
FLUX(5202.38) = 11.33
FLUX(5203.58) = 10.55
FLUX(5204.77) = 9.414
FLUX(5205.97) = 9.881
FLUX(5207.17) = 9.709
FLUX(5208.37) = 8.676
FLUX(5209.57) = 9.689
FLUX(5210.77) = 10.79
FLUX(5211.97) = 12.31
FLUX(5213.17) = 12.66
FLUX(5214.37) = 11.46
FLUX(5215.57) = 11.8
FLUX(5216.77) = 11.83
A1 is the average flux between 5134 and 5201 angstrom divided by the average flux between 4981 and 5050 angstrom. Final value 0.9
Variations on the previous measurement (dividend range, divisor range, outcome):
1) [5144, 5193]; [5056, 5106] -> 0.84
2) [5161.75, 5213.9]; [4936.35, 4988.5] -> 0.79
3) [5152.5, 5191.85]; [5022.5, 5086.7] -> 0.81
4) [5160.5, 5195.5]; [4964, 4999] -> 0.76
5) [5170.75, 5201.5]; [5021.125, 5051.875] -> 0.83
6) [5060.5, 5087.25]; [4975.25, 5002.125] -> 0.97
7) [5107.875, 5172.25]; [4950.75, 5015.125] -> 0.90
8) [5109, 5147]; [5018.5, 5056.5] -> 0.97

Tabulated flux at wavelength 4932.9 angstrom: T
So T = 11.52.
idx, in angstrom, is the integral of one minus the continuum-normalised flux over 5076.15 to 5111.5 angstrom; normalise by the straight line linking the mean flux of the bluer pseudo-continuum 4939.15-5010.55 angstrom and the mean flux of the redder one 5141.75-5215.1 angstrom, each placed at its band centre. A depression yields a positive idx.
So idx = -1.4 angstrom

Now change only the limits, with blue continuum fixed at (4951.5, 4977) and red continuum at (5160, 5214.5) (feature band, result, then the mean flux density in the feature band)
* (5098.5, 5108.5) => -0.4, 11.3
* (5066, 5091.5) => -0.8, 11.6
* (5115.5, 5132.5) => -1.3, 11.5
